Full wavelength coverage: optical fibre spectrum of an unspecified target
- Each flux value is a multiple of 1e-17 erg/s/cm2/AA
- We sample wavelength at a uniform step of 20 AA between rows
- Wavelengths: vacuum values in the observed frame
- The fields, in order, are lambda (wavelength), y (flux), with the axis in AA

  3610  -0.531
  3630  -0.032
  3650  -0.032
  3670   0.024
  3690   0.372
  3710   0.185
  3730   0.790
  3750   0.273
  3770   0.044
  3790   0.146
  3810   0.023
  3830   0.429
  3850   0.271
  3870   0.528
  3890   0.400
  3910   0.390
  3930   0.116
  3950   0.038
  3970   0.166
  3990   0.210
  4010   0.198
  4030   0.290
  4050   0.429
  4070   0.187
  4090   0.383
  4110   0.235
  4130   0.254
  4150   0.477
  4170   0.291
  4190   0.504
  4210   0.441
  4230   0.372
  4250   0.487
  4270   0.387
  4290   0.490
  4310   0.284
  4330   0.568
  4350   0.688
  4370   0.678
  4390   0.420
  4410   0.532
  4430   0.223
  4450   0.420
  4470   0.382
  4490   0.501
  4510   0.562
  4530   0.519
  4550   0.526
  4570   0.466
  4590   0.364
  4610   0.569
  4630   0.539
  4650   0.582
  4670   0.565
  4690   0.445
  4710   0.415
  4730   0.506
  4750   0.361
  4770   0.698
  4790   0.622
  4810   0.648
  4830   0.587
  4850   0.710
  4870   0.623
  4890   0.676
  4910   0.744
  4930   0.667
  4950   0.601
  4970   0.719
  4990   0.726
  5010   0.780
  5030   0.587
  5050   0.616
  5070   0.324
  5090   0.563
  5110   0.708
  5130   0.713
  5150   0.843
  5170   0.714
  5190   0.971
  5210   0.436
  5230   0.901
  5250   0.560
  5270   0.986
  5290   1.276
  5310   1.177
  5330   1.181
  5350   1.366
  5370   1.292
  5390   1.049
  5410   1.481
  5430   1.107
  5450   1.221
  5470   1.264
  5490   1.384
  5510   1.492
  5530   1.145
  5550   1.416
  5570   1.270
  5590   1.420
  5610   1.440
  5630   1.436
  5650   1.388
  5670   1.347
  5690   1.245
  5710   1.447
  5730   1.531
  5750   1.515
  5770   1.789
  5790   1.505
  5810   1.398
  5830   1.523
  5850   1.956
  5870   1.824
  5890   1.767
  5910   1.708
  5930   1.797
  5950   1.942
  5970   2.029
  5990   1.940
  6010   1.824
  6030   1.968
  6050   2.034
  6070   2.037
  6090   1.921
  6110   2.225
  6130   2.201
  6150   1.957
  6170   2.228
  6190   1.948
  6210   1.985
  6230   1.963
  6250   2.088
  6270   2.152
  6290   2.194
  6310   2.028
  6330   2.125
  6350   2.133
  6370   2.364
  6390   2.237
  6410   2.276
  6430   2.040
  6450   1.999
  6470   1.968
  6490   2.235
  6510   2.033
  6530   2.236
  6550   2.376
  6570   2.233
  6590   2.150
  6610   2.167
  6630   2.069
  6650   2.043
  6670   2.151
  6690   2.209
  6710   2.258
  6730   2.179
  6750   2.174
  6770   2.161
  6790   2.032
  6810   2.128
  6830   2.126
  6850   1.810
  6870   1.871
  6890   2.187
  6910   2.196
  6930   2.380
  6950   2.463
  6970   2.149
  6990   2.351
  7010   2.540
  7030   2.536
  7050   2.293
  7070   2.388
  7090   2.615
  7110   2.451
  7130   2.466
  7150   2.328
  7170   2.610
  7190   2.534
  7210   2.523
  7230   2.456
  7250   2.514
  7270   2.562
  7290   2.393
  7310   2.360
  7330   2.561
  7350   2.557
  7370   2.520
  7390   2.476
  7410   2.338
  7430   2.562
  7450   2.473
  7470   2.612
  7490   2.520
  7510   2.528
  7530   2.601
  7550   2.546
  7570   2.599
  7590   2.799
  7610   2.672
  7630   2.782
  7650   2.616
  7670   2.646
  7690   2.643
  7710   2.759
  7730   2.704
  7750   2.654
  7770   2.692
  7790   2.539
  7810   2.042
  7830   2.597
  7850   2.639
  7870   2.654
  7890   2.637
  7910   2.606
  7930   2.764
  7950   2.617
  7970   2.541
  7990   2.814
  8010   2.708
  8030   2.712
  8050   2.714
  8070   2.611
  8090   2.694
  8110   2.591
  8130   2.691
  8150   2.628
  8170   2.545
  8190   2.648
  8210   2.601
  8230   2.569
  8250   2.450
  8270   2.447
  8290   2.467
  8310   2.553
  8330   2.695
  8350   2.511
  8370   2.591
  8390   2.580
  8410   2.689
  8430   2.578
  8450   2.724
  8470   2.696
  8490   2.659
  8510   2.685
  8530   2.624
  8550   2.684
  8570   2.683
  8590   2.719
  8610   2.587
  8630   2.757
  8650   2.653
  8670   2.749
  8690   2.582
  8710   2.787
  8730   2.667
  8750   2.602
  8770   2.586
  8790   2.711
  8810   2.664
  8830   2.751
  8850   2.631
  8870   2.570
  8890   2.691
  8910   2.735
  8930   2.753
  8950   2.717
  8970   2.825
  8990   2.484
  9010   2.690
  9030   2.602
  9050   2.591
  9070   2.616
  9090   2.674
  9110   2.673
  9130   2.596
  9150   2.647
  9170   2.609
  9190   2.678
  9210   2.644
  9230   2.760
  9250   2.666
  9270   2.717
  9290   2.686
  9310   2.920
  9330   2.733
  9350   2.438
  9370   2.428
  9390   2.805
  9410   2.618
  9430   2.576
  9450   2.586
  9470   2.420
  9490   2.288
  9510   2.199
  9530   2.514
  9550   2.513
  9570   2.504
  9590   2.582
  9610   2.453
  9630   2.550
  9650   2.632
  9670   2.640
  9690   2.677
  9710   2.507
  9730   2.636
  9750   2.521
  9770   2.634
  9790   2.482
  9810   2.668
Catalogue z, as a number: 0.324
